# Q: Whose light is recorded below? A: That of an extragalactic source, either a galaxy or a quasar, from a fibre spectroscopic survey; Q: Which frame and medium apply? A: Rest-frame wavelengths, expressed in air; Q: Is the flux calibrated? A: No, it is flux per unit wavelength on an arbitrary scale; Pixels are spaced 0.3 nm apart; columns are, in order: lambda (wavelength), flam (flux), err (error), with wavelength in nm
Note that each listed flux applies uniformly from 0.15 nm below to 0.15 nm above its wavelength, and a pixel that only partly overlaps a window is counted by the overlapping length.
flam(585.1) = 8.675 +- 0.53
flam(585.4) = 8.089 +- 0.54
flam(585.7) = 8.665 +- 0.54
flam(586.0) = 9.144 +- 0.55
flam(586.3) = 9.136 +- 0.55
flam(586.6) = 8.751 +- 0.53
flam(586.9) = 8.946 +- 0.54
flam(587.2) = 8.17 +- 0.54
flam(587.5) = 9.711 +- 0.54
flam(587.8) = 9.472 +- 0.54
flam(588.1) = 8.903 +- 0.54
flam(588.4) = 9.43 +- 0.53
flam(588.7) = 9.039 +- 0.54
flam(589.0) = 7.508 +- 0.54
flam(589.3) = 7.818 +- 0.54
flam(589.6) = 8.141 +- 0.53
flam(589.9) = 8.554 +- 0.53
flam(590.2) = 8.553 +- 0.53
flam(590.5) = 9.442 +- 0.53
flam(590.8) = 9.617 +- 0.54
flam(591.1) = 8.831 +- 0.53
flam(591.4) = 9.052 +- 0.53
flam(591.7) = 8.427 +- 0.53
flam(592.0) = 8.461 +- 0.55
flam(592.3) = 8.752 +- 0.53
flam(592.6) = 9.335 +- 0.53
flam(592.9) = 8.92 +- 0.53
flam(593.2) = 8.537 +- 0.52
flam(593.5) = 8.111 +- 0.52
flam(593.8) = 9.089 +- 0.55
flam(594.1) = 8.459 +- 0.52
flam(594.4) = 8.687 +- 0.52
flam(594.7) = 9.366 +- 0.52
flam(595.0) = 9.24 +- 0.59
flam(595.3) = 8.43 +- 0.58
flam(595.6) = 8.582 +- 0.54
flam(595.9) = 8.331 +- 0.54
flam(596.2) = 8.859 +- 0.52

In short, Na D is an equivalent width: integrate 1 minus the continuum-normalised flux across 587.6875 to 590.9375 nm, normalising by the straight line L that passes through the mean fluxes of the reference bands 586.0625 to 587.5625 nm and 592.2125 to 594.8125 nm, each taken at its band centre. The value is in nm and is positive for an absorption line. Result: 0.040 nm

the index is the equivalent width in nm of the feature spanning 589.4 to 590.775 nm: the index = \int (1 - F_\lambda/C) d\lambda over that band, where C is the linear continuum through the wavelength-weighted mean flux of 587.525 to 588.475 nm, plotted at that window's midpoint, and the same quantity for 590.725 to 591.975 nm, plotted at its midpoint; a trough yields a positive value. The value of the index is 0.05 nm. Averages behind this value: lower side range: 9.31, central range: 8.73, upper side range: 8.89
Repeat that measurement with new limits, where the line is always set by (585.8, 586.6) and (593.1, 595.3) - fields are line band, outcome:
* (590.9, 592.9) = 0.001 nm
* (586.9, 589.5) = 0.062 nm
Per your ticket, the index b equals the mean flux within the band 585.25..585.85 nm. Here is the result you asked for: 8.38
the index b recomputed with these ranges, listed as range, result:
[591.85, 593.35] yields 8.8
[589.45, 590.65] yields 8.67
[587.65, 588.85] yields 9.21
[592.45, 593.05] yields 9.13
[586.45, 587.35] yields 8.62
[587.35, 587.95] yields 9.59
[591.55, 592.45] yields 8.55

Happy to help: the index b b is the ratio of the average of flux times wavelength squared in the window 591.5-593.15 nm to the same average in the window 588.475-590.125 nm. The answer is 1.07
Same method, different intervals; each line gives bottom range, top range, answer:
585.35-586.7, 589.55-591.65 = 1.03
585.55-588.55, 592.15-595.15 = 1.00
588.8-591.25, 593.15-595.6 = 1.03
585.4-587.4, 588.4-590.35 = 0.96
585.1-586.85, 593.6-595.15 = 1.05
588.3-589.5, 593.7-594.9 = 1.08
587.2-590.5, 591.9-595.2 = 1.03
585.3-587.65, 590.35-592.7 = 1.03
